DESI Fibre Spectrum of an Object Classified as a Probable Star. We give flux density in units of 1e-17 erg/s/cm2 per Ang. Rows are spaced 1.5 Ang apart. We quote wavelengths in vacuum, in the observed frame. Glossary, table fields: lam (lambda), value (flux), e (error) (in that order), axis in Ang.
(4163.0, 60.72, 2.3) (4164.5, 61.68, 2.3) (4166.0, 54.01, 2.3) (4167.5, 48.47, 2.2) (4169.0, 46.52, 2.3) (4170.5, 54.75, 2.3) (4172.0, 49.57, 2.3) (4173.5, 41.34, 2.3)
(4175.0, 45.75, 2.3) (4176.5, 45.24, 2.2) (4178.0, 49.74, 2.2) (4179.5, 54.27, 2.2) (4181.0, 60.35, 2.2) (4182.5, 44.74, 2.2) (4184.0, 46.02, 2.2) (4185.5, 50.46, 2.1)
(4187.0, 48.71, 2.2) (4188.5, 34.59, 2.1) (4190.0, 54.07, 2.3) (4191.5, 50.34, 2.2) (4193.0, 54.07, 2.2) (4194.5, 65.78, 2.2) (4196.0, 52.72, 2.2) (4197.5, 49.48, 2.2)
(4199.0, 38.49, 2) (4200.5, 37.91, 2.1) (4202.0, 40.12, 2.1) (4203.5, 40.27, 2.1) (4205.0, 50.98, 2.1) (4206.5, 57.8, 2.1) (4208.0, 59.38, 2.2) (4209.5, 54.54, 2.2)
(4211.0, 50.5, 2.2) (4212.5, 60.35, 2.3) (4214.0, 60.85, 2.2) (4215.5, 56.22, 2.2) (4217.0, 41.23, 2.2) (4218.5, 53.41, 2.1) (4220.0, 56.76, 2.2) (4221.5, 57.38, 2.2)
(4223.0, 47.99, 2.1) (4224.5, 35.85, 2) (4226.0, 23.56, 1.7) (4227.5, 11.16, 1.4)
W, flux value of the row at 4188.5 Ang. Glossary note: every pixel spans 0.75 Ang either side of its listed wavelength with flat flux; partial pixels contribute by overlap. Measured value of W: 34.59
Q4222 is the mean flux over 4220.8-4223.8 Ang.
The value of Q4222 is 52.3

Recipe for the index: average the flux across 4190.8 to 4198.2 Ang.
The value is 54.5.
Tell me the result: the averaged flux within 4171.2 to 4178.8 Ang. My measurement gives 46.4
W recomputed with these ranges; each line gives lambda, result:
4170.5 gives 54.75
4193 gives 54.07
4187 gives 48.71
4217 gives 41.23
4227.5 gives 11.16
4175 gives 45.75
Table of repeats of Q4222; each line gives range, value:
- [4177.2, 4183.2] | 52.3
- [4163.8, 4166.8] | 57.6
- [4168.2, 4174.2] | 48.1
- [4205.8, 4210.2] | 57.3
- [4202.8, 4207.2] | 49.7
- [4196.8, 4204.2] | 41.2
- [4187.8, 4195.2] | 51.8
